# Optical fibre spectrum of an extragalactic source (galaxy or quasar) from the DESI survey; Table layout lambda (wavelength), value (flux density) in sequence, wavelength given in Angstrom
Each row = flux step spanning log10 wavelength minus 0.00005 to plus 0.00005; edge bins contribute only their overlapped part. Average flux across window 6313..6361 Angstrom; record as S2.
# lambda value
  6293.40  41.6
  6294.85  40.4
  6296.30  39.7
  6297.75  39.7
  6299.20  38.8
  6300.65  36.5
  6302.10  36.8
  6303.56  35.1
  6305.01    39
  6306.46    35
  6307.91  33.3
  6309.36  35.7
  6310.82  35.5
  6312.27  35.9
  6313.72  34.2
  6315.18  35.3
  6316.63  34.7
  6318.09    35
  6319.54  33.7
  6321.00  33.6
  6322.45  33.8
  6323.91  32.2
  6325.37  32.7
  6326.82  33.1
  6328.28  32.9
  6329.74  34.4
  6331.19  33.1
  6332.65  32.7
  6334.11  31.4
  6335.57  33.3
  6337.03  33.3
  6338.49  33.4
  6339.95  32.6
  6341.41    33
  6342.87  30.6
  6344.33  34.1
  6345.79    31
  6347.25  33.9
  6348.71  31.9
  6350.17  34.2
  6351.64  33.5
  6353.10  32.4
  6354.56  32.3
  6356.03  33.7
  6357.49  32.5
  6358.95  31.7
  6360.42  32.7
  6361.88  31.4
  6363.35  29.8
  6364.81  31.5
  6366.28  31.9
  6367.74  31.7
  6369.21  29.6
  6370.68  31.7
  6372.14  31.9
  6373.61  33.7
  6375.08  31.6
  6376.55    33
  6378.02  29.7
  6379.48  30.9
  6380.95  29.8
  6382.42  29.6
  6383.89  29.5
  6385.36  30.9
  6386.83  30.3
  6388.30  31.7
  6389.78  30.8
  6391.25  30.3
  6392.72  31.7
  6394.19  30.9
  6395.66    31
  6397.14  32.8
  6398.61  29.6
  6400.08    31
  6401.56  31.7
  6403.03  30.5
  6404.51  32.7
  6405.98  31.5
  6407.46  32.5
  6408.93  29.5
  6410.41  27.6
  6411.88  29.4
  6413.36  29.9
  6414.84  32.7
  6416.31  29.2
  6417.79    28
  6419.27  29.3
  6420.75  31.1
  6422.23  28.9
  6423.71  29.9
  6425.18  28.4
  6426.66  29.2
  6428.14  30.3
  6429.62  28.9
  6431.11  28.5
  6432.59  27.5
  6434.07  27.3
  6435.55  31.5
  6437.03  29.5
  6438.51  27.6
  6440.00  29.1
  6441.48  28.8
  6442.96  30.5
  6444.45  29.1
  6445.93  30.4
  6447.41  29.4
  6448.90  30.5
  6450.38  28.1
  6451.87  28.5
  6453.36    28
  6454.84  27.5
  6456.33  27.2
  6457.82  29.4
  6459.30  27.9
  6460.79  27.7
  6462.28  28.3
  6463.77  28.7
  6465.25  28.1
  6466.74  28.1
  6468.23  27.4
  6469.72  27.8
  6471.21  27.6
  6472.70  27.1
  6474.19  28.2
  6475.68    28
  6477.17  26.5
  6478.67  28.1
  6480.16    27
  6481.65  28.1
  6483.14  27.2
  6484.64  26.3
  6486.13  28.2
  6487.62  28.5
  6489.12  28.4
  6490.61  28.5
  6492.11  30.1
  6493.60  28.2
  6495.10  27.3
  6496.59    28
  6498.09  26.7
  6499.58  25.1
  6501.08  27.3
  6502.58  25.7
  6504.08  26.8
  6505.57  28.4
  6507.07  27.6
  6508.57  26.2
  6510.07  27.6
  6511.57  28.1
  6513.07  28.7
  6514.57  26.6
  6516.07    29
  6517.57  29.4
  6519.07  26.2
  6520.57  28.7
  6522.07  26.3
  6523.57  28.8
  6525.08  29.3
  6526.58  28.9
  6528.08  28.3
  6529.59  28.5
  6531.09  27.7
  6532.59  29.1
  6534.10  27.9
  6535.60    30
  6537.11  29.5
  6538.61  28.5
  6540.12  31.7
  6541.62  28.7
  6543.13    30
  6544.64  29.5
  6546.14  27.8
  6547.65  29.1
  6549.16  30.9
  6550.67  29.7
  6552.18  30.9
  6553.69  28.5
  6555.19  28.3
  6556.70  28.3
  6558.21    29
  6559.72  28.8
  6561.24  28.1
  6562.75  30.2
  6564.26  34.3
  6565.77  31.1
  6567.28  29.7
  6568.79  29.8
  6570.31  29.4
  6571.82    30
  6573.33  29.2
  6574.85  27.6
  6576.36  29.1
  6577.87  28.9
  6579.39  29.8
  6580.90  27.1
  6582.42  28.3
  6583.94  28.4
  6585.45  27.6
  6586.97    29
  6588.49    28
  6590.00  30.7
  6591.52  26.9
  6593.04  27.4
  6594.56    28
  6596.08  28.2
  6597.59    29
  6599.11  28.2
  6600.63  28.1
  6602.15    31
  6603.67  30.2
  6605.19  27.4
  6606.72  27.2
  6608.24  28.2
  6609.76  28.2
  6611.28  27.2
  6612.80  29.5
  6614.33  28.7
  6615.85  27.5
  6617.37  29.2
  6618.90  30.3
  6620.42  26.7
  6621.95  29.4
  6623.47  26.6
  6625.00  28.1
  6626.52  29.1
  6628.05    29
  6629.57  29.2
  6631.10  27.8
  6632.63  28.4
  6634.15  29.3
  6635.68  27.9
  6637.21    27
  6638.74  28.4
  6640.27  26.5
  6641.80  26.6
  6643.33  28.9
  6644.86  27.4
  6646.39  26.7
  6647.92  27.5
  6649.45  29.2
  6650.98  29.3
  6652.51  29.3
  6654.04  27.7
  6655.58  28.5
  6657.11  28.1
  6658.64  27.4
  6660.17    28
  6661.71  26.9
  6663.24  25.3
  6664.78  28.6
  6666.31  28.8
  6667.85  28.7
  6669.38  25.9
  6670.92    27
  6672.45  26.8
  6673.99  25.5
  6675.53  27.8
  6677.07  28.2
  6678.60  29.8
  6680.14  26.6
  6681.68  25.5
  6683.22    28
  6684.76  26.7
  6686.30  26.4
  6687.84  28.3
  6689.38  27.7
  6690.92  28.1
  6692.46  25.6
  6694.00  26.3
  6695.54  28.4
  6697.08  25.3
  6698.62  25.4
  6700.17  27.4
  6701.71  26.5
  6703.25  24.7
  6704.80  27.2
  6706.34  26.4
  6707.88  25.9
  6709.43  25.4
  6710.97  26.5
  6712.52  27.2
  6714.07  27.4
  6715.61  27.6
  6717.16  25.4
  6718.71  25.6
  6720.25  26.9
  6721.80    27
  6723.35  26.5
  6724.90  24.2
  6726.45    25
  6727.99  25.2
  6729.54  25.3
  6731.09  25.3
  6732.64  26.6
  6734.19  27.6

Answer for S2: 33.1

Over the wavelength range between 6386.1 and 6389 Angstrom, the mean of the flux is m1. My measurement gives 31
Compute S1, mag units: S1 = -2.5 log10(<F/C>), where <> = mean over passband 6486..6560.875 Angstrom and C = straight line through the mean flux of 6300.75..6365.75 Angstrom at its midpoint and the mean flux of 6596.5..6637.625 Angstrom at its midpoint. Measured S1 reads 0.06 mag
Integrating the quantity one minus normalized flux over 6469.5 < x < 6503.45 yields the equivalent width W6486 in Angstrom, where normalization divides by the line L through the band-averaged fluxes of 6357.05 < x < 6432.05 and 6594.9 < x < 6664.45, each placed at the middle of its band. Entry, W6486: 2.4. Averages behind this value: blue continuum 30.7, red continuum 28.2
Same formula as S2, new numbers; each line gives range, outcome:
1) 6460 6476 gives 27.9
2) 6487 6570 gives 28.6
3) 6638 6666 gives 27.8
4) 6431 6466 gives 28.7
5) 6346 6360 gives 32.8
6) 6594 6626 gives 28.4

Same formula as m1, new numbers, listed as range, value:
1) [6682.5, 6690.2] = 27.4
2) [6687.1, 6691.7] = 28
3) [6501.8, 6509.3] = 26.9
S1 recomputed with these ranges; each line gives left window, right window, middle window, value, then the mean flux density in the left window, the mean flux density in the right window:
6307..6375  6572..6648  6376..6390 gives 0.06 mag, 33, 28.3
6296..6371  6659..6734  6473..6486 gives 0.13 mag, 33.7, 26.7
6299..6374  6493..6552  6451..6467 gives 0.07 mag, 33.4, 28.3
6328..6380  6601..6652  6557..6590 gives -0.01 mag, 32.3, 28.3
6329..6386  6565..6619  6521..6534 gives 0.05 mag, 32.1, 28.7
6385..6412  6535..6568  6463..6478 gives 0.10 mag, 30.9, 29.7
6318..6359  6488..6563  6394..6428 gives 0.03 mag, 33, 28.4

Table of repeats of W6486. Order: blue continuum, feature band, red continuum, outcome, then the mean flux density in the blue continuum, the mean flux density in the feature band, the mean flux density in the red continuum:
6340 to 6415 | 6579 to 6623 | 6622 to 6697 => 0.0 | 31.4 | 28.4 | 27.7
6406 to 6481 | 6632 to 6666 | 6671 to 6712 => -0.9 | 28.8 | 27.9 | 26.8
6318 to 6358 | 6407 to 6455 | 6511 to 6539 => 2.2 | 33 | 29.3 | 28.4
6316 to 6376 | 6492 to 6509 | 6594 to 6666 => 1.7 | 32.6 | 27.2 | 28.2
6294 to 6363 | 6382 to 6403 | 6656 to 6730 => 1.3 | 34.1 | 30.8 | 26.8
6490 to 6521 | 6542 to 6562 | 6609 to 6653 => -0.9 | 27.6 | 29.1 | 28.2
